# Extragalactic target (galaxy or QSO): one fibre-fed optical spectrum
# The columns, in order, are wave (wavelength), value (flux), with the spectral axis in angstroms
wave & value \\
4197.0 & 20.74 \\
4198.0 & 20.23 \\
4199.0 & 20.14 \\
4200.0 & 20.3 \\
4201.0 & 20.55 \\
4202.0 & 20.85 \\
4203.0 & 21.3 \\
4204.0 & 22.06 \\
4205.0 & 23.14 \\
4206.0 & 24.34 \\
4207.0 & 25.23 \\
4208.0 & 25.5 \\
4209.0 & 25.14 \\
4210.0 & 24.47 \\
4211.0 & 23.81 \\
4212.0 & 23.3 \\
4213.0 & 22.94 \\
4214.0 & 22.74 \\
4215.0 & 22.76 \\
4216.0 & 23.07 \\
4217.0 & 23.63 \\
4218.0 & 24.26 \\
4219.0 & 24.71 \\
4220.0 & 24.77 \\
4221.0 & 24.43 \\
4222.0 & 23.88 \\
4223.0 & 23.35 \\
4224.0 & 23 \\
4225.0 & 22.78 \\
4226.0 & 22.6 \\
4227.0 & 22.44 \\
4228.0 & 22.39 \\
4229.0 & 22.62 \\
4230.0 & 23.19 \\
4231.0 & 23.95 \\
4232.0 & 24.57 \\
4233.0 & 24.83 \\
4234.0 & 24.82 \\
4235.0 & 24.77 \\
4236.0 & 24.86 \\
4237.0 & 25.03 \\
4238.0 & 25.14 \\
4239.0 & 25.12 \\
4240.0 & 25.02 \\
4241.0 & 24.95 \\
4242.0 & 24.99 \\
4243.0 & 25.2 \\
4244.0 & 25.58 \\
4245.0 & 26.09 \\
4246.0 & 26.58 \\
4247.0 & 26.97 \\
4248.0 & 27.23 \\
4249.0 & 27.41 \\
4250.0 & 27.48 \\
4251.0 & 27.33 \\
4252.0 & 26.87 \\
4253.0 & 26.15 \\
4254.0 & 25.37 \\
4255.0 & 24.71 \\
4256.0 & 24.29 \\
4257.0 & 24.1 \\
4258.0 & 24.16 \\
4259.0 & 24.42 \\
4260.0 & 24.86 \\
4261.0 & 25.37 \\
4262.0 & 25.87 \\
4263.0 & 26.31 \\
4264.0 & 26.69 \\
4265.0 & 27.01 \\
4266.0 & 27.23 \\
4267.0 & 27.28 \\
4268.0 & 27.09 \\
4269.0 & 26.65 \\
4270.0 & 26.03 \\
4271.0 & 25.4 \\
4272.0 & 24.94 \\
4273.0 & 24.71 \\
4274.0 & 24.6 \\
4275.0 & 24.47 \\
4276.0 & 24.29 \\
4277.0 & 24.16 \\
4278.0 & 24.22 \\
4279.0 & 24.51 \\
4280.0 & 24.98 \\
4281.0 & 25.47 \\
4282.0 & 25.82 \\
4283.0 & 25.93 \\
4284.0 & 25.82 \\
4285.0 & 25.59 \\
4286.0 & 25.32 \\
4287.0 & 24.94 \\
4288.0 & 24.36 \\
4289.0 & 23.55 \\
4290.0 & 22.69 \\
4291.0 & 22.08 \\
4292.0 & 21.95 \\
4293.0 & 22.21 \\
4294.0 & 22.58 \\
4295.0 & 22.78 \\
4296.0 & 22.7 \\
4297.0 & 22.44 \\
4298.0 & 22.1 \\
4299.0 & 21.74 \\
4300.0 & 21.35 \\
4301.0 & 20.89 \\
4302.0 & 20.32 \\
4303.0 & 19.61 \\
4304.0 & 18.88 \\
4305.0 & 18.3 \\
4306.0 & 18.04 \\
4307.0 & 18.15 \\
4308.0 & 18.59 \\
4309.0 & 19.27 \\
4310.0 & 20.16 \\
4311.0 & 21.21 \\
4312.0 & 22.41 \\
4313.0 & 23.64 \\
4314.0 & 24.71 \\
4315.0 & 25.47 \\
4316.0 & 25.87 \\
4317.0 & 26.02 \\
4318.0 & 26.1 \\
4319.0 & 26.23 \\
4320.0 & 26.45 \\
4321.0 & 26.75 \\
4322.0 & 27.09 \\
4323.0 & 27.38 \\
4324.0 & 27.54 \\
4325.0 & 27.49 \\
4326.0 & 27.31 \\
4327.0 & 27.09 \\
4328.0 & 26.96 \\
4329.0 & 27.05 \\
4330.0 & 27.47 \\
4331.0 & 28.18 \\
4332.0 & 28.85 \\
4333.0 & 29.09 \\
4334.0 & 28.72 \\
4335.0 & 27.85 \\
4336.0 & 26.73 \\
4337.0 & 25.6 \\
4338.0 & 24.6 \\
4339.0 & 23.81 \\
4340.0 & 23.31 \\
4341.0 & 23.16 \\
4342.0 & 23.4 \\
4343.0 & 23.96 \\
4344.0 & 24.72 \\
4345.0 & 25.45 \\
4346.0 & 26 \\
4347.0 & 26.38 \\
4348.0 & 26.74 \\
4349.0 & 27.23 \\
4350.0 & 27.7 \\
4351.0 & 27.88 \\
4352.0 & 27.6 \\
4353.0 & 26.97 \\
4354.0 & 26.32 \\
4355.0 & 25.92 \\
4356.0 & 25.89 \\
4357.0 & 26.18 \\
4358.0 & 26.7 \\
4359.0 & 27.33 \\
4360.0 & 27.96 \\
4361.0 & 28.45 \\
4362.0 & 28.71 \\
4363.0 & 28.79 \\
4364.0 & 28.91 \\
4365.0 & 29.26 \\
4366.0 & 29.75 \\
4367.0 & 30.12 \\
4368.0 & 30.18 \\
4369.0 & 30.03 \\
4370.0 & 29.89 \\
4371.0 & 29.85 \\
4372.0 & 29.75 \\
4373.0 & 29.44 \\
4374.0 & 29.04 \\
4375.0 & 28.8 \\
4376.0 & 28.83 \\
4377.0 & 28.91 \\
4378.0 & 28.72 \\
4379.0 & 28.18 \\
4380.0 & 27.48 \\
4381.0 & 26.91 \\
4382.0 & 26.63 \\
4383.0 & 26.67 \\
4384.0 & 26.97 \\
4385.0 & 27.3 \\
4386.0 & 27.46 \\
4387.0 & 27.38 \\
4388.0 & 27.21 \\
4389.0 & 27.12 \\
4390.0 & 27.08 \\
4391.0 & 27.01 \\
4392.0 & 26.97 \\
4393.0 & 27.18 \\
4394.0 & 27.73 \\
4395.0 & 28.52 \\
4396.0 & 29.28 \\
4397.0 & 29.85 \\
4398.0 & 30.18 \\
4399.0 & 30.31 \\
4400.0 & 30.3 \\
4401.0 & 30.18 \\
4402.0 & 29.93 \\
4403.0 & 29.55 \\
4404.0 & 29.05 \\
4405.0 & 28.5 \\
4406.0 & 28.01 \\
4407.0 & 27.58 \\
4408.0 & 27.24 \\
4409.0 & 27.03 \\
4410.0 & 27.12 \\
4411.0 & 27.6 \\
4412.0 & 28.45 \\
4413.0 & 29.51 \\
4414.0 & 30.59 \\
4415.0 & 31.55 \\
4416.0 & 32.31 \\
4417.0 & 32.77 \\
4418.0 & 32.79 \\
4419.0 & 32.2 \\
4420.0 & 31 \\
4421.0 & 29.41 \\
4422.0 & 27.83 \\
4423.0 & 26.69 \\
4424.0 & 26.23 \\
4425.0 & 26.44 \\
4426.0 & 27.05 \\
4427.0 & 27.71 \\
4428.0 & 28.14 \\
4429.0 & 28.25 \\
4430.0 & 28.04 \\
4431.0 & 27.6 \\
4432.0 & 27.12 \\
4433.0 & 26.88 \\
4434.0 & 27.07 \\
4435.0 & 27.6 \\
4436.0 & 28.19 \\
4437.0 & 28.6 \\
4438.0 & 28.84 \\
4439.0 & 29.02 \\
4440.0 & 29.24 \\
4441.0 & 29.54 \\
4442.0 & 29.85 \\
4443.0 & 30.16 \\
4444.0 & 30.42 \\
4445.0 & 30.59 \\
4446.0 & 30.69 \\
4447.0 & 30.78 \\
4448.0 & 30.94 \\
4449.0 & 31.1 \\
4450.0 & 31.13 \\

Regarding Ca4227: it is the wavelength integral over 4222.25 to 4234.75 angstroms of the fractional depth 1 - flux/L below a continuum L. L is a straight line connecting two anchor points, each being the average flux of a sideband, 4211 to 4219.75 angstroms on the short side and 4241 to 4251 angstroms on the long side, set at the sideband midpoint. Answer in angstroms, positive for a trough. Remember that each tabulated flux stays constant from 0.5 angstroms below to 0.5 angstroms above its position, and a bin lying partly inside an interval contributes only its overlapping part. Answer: 0.66 angstroms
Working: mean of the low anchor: 23.5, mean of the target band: 23.4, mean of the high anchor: 26.4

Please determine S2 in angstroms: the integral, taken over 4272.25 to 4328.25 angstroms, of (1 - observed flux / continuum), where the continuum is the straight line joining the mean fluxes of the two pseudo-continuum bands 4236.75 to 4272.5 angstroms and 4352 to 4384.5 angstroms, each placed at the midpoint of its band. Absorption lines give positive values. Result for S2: 6.6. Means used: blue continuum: 25.9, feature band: 23.7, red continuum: 28.2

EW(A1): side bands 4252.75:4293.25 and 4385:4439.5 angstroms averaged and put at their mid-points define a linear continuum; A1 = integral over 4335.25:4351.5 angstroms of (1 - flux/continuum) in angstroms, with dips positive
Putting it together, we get 0.8 angstroms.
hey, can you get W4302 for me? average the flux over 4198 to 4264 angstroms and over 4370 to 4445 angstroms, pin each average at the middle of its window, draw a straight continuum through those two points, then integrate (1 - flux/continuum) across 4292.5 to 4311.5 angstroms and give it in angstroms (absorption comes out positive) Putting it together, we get 4.0 angstroms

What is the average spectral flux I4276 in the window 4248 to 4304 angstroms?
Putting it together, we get 24.5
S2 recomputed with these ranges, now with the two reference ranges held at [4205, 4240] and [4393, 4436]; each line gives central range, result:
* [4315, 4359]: 0.6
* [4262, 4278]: -0.4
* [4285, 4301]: 1.8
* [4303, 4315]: 2.6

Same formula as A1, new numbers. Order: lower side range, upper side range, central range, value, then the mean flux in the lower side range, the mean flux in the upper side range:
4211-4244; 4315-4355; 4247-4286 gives -1.3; 24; 26.5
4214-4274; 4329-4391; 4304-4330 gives 2.3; 25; 27.4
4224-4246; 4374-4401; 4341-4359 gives 0.7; 24.4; 28.1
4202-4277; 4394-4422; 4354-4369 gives 0.1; 24.8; 29.6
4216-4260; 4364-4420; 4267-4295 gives 1.4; 24.8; 28.9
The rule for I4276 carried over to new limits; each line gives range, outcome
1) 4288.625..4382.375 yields 25.6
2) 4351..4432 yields 28.5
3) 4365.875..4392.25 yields 28.3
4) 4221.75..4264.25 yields 25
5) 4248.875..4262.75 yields 25.6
